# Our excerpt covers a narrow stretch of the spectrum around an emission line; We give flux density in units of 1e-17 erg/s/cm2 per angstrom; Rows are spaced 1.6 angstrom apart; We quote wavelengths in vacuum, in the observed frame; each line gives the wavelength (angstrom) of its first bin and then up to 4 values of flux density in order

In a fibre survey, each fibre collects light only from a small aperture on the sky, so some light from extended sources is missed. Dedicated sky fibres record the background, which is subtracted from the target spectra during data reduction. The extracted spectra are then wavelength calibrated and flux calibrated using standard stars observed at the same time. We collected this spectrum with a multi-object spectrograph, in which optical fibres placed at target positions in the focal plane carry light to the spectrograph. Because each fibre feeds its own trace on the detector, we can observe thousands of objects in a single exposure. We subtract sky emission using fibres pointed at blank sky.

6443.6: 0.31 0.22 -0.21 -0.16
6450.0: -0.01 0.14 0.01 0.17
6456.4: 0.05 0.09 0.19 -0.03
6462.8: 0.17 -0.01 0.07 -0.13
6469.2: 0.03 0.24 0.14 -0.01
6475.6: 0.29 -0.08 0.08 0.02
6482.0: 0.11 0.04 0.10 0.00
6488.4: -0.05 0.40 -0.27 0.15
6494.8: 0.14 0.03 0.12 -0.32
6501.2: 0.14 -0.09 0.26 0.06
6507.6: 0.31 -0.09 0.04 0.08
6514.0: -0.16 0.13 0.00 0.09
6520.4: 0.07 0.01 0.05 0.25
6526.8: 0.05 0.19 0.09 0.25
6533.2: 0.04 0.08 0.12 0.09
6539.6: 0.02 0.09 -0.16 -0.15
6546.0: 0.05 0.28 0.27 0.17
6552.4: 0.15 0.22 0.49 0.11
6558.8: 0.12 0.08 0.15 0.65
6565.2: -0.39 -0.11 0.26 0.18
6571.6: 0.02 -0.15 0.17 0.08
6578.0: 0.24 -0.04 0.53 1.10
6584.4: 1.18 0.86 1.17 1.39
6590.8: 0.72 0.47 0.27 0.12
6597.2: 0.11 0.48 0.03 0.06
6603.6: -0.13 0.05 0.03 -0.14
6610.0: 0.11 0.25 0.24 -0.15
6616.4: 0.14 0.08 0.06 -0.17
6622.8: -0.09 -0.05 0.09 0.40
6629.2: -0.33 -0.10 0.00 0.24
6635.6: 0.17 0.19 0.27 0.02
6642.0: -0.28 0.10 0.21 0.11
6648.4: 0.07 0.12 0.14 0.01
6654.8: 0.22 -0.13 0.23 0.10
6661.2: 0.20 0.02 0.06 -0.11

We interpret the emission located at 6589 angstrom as [O II]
